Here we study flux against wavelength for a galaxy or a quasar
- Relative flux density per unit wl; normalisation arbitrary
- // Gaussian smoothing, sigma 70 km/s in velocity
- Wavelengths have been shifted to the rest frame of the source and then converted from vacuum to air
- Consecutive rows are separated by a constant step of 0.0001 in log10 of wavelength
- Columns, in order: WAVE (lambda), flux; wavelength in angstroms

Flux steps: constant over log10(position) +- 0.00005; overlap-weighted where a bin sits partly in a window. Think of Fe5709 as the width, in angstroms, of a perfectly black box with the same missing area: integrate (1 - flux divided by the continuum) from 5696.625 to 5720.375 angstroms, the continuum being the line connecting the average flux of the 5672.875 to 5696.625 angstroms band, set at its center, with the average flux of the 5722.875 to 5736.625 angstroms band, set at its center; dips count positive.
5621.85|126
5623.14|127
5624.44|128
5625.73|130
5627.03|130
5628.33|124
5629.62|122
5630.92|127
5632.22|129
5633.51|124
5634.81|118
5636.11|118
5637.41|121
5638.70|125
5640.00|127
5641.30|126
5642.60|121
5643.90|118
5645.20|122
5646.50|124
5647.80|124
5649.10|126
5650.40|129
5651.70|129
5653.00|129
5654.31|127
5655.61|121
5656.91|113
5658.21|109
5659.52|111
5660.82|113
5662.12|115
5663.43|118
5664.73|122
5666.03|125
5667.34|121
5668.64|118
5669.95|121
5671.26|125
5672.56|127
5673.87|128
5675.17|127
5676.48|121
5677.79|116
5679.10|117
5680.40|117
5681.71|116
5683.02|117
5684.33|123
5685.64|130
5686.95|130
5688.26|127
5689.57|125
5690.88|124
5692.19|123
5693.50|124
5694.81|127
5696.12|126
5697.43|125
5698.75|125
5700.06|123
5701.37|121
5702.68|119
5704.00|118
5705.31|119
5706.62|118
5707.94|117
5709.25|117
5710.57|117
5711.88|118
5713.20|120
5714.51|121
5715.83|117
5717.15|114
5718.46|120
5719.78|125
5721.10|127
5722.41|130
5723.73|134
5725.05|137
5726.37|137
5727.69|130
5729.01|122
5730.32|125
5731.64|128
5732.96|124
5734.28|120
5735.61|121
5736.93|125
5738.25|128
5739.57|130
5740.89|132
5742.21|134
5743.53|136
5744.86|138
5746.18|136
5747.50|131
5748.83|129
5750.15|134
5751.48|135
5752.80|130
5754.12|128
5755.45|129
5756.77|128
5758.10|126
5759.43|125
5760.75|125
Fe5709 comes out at 1.1 angstroms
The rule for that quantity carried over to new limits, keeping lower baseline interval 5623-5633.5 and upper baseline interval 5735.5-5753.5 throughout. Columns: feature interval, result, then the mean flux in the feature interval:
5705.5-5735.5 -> 1.7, 123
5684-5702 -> 0.6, 125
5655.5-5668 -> 1.1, 117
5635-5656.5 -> 0.6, 124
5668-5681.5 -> 0.8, 121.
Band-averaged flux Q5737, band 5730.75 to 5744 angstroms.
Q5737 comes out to 128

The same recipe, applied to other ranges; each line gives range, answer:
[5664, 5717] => 122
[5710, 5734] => 125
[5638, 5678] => 122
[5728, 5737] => 124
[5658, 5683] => 119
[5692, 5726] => 123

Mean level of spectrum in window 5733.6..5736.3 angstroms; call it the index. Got 120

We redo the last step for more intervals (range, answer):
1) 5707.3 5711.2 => 117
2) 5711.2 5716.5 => 119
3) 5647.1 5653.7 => 127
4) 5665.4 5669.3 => 121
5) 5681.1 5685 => 119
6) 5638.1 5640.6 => 126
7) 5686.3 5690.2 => 127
